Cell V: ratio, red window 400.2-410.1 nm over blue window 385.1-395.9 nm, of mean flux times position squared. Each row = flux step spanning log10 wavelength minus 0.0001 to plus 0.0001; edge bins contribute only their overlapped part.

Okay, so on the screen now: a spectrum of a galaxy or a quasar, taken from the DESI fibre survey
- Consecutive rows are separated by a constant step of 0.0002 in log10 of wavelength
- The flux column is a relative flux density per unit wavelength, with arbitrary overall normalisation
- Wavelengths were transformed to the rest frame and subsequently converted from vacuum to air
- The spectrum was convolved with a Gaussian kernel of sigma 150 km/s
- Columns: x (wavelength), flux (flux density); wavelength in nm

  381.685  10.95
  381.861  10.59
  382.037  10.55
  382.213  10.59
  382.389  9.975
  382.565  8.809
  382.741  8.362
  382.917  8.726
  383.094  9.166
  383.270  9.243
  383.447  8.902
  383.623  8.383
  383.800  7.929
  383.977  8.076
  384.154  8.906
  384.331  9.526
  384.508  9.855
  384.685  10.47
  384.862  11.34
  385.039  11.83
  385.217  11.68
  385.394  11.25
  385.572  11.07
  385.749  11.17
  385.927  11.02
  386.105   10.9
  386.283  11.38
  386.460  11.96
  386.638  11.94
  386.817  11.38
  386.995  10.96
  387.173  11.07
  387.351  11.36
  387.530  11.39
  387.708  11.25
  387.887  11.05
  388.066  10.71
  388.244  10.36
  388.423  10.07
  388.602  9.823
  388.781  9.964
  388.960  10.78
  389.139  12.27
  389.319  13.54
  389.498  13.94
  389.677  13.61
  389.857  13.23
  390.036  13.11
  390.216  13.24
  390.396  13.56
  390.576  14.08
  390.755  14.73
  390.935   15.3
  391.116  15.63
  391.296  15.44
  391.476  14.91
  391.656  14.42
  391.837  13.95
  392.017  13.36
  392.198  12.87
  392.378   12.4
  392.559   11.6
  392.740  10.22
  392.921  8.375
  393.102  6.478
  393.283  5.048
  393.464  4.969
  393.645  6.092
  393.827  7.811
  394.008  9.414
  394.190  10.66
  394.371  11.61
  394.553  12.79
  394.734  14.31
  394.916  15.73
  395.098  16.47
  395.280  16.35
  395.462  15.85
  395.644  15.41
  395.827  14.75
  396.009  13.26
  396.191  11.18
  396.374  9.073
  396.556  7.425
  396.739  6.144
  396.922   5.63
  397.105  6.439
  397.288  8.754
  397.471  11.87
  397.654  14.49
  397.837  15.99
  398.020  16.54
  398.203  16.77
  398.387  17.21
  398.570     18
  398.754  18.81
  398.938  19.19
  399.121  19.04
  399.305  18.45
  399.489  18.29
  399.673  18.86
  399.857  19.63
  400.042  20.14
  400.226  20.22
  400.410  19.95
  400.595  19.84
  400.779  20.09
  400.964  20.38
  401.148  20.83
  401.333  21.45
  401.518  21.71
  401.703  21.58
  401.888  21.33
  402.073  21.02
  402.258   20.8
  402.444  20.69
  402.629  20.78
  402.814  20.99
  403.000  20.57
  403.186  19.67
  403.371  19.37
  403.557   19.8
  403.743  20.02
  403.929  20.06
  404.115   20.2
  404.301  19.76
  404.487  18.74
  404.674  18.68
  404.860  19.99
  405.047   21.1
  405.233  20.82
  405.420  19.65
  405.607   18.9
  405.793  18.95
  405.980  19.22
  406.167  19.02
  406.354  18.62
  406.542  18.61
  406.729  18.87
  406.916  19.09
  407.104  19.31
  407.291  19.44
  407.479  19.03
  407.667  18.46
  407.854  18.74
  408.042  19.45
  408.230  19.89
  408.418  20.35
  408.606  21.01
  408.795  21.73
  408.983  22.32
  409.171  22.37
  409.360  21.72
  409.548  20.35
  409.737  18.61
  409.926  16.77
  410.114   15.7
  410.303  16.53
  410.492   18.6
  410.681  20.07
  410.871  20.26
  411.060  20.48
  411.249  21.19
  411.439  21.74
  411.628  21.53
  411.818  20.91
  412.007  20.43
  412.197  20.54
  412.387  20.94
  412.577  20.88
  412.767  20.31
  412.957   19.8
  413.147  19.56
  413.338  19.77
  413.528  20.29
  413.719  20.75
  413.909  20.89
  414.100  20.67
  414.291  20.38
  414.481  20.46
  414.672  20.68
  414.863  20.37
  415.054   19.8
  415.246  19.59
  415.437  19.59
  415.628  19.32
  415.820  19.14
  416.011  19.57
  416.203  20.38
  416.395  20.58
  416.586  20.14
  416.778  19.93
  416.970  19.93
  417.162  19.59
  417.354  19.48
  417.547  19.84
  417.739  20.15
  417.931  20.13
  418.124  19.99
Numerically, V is 1.79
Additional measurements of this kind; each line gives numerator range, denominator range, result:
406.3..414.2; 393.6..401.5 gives 1.41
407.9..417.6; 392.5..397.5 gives 2.10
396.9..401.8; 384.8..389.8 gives 1.64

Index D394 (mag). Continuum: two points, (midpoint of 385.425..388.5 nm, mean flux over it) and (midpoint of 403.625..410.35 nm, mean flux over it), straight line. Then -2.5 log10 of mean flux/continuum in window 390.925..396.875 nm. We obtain 0.19 mag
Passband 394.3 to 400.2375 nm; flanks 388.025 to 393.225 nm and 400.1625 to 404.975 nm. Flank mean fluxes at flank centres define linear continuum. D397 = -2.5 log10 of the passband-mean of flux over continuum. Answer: 0.16 mag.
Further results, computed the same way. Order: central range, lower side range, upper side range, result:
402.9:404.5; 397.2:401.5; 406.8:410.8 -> -0.062 mag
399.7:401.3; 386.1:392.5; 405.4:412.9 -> -0.209 mag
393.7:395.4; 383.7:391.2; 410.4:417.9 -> 0.099 mag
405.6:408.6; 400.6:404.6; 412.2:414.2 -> 0.068 mag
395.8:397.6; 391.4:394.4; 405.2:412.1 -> 0.308 mag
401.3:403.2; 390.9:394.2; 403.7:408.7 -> -0.230 mag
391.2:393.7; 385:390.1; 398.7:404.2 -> 0.312 mag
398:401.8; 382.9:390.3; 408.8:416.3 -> -0.236 mag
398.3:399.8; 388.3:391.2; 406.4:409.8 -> -0.127 mag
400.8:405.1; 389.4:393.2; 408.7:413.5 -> -0.186 mag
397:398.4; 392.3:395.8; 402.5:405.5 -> 0.102 mag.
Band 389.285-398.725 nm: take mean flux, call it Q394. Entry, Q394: 12.4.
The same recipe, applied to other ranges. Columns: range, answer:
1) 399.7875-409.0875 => 20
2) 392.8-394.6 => 8.25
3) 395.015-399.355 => 13.8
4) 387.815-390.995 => 12.4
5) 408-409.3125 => 21.1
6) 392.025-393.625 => 9.09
